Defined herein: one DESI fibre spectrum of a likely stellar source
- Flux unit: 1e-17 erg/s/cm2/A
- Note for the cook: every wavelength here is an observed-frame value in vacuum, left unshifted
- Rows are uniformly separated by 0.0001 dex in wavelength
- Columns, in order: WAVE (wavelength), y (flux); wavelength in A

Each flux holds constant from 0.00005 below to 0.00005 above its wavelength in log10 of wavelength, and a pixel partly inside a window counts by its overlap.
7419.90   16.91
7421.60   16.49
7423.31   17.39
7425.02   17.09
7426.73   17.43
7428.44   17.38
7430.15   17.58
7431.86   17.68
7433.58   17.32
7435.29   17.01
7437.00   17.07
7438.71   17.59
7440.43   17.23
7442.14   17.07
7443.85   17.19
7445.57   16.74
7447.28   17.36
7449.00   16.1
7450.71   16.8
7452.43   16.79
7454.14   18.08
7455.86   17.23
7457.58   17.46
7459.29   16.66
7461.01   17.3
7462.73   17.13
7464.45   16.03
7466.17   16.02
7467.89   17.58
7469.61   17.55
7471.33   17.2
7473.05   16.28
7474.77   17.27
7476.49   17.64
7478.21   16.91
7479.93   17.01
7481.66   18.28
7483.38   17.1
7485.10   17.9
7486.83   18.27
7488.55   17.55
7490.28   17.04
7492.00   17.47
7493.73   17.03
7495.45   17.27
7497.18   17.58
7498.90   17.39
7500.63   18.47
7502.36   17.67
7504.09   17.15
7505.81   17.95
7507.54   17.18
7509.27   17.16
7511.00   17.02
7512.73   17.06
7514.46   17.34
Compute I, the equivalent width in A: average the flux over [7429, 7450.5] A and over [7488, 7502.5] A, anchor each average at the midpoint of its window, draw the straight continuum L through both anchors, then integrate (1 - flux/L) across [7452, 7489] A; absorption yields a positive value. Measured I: 0.2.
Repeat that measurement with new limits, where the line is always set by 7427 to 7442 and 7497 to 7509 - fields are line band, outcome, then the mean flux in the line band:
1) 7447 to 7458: 0.2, 17.1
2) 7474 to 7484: 0.1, 17.4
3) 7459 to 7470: 0.4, 16.9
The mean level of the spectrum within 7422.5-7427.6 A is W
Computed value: 17.3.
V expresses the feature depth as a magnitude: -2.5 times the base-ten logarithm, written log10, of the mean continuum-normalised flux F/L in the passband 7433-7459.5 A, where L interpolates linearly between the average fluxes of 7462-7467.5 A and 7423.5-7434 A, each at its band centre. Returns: -0.01 mag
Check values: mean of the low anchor 17.4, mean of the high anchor 16.5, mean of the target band 17.1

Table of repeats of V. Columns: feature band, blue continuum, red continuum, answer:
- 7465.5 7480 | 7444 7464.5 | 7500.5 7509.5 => 0.01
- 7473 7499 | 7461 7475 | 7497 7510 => -0.01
